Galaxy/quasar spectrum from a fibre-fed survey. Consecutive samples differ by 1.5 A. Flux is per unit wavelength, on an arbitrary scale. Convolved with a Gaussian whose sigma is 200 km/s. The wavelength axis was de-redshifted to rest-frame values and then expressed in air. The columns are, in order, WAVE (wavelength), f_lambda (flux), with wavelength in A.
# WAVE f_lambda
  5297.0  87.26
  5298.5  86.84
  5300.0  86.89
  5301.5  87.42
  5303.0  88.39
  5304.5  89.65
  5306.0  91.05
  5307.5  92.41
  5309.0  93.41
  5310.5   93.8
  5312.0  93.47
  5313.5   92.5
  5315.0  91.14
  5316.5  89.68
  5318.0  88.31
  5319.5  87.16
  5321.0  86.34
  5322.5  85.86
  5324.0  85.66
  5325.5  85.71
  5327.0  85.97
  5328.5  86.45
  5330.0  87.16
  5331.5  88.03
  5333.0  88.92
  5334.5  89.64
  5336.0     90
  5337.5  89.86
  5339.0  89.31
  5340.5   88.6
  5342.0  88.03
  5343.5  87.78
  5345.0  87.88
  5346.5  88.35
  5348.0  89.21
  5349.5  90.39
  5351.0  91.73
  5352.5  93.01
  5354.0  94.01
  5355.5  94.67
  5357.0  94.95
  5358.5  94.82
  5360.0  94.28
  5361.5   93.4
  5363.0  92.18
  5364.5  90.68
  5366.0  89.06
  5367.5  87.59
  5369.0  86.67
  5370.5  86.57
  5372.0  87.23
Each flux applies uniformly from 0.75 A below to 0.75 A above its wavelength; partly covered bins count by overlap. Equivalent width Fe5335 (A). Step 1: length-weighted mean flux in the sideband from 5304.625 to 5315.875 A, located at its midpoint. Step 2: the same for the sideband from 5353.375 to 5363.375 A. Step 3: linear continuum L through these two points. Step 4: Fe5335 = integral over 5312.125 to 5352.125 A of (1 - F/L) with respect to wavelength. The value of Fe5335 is 2.0 A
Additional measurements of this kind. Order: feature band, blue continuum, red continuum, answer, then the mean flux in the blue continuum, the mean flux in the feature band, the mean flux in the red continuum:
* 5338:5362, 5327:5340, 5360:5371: -0.5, 88.5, 91.2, 89.8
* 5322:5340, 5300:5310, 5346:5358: 0.7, 90.2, 87.8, 92.2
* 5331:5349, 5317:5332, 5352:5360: 0.3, 86.7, 88.8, 94.3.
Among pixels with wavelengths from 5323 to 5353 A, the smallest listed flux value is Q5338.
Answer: 85.66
